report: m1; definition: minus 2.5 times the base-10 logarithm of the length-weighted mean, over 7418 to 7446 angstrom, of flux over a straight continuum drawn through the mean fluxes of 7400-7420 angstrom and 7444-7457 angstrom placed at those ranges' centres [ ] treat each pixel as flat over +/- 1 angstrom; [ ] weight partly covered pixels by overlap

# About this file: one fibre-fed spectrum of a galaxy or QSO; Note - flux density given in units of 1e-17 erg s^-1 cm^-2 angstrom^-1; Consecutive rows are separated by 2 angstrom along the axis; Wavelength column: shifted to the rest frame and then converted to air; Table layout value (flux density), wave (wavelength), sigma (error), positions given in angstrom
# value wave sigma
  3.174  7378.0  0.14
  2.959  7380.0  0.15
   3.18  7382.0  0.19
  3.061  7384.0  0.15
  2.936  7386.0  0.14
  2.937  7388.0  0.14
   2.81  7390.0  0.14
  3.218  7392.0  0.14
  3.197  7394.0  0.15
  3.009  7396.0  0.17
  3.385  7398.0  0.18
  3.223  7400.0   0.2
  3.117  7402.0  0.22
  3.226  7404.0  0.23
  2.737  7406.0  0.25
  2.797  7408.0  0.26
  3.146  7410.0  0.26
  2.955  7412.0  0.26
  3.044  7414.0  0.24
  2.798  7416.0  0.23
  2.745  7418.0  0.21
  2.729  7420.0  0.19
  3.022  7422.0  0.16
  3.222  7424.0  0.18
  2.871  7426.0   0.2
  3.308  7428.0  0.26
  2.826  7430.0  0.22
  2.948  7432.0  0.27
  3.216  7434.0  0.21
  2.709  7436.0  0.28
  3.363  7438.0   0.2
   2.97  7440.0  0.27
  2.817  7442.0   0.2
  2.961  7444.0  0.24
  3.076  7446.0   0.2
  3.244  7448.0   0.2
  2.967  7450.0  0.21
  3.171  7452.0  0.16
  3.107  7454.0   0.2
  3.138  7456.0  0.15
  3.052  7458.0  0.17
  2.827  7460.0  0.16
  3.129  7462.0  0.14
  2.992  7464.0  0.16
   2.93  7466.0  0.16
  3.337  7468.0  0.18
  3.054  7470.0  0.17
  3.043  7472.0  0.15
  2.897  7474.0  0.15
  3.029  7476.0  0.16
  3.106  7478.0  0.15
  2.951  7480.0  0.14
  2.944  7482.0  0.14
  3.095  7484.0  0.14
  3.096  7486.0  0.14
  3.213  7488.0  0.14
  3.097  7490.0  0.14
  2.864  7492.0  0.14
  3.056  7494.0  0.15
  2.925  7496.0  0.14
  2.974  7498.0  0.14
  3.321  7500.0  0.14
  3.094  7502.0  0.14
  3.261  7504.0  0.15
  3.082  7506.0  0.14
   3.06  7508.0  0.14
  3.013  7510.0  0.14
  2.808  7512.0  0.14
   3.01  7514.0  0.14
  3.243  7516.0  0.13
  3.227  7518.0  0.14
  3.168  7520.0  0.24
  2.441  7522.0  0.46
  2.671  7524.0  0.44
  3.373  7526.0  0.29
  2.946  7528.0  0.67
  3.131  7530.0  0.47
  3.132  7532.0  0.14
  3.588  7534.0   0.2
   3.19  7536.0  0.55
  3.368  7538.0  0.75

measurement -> 0.016 mag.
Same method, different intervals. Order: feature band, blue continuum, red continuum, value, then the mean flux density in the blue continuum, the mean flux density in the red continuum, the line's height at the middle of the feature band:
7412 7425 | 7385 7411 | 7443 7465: 0.047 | 3.06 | 3.06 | 3.06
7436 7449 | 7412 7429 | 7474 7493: -0.019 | 2.97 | 3.04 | 2.99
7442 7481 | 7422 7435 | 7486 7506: 0.010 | 3.06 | 3.09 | 3.08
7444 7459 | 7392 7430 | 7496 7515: -0.019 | 3.03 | 3.06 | 3.04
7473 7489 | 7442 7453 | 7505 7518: 0.005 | 3.06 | 3.05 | 3.05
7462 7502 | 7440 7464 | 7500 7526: -0.006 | 3.04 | 3.03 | 3.04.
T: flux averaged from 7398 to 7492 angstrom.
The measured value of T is 3.03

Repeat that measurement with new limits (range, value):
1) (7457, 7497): 3.03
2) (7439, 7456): 3.04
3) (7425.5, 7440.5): 3.03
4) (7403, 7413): 2.97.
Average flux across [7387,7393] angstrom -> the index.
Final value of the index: 2.99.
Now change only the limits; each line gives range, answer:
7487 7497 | 3.03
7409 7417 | 2.99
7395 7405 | 3.19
